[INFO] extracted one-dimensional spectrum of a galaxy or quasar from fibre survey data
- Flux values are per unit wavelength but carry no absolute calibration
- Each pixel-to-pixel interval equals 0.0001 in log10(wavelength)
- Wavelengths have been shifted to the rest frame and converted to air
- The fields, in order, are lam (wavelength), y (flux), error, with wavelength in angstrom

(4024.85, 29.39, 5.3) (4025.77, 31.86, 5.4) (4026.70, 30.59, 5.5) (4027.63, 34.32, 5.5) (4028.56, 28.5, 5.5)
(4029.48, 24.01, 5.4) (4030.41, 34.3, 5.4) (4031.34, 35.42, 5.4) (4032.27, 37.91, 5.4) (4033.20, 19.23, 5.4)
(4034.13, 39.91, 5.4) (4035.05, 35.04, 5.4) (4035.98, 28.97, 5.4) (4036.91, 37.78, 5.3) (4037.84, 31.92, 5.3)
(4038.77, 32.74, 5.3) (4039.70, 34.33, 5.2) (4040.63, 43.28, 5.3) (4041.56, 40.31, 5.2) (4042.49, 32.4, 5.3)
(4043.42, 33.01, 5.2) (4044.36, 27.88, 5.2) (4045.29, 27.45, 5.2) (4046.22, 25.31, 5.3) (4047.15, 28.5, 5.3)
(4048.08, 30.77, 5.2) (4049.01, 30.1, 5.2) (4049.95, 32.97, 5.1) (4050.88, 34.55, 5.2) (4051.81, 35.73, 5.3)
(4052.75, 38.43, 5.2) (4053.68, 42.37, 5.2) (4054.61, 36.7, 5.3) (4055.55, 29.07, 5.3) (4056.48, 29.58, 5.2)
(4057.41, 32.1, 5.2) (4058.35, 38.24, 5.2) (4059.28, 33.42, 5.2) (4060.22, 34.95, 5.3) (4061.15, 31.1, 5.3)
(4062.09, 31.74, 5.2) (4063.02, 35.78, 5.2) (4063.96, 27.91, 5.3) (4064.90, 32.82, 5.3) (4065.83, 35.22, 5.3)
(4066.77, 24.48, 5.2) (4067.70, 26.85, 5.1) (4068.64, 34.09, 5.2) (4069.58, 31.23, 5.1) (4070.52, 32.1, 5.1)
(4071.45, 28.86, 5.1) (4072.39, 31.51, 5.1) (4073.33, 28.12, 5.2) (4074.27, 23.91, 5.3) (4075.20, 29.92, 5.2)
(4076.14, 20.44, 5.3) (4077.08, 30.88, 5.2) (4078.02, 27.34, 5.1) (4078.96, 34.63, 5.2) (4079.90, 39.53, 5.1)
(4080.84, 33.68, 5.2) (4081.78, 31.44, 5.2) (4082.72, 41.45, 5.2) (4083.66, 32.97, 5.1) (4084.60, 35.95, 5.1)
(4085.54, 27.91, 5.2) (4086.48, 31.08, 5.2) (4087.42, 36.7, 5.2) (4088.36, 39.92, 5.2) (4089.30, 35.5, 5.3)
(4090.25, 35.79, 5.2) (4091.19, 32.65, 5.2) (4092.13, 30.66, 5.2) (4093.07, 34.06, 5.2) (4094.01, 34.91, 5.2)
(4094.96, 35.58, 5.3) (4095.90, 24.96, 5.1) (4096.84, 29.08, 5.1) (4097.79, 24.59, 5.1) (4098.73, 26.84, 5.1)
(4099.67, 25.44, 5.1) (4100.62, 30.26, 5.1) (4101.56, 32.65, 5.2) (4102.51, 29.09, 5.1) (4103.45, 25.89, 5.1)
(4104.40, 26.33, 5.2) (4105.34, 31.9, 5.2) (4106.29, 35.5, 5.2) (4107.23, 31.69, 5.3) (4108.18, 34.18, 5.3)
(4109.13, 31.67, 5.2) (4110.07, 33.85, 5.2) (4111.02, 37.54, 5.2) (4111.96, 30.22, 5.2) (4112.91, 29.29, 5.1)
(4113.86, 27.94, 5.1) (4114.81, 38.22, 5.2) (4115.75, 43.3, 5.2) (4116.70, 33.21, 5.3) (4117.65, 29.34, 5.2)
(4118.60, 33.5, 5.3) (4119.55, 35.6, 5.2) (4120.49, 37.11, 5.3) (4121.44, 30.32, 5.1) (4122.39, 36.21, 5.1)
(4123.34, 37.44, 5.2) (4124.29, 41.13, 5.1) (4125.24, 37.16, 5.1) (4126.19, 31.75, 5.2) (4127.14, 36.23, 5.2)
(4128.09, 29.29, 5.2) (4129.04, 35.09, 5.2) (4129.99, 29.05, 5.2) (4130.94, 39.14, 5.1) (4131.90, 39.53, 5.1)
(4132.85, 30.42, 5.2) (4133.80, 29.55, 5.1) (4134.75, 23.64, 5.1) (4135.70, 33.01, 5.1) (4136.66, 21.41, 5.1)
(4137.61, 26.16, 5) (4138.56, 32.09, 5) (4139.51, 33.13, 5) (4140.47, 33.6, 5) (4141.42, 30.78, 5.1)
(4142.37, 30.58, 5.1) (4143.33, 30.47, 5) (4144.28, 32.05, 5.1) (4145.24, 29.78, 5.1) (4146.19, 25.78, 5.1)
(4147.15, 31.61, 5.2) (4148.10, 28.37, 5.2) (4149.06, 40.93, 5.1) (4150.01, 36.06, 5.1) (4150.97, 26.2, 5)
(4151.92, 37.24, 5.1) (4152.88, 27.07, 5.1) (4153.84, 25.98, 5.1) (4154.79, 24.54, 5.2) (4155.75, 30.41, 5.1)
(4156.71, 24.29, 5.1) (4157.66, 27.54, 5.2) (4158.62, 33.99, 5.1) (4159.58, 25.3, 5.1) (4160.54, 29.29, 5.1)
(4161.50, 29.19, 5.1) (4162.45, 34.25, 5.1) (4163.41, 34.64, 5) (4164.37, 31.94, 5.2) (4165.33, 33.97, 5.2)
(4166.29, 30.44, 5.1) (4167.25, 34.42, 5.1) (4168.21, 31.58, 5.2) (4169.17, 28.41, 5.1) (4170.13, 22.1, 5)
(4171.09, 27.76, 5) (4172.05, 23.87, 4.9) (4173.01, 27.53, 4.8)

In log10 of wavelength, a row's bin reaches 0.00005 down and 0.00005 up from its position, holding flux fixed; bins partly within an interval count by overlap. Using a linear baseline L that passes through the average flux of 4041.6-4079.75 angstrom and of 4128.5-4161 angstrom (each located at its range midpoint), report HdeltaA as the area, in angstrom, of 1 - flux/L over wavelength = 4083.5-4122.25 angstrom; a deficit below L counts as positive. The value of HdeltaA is -1.71 angstrom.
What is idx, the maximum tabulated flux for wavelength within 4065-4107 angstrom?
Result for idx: 41.45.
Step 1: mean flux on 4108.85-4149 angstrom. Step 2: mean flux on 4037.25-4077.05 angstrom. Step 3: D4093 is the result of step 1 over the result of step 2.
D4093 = 1.0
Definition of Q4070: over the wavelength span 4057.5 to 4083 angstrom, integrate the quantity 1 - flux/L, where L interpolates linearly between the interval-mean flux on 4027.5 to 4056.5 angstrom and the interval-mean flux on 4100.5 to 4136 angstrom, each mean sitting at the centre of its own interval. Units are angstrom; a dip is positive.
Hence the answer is 1.2 angstrom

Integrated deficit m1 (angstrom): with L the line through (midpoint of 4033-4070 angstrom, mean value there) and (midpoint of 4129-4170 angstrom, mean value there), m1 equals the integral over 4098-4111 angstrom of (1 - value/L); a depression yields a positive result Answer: 0.4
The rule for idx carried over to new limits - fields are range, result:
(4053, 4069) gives 42.37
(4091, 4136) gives 43.3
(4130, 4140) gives 39.53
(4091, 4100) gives 35.58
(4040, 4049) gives 43.28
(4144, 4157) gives 40.93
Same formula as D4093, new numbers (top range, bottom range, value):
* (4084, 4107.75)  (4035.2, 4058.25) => 0.94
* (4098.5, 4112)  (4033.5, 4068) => 0.94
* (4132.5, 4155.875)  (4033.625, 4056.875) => 0.89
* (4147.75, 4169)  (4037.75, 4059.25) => 0.92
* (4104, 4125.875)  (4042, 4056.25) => 1.05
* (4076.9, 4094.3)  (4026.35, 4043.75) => 1.02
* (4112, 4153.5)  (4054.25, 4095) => 1.01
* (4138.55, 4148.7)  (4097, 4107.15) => 1.06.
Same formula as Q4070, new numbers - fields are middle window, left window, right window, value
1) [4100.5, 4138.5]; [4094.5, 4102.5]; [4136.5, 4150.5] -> -3.63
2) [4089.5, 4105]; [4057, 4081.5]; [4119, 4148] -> 0.79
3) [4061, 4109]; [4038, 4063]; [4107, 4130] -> 3.47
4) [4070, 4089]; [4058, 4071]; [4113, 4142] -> 0.22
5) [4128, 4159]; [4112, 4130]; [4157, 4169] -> 1.97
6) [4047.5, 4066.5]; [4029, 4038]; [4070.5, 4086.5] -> -1.04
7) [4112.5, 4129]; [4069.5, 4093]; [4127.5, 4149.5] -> -1.63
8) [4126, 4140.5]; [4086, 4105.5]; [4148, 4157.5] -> -0.44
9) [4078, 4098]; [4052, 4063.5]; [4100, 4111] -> -0.57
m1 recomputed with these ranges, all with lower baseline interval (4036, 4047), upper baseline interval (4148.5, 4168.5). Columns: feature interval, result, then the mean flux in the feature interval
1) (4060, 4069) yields 0.33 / 31.4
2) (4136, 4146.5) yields 0.49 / 29.7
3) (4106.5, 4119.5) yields -0.73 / 33.5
